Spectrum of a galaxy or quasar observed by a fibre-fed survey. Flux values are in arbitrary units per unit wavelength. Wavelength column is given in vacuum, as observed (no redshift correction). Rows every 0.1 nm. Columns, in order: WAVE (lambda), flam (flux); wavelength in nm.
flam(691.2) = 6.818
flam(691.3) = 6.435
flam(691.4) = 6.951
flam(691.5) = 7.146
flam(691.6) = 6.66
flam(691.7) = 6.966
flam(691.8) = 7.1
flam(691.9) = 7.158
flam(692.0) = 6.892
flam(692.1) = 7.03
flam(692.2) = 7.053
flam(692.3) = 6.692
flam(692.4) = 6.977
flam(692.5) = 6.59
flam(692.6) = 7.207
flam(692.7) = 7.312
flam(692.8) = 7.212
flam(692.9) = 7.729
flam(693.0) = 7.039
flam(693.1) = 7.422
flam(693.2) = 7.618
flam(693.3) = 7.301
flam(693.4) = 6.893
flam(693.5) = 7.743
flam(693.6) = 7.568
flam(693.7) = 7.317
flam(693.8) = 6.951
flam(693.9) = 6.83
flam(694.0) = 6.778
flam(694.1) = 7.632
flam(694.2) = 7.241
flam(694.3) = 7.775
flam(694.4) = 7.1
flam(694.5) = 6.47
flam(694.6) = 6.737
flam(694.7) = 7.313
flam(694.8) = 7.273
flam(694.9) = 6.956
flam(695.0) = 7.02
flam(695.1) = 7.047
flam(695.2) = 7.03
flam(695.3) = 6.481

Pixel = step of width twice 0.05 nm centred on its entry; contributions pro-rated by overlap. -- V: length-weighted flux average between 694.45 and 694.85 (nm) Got 6.95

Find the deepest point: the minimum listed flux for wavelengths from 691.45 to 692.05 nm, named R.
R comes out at 6.66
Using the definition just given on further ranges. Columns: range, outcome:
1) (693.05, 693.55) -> 6.893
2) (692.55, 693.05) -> 7.039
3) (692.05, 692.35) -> 6.692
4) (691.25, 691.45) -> 6.435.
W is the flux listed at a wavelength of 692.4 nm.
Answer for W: 6.977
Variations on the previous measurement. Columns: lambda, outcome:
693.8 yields 6.951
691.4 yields 6.951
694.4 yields 7.1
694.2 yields 7.241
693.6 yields 7.568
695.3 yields 6.481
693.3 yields 7.301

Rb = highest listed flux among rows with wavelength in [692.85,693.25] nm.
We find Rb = 7.729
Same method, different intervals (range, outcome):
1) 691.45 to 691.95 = 7.158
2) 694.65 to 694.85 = 7.313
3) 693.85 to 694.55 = 7.775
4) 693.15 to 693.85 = 7.743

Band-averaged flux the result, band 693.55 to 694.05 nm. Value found 7.09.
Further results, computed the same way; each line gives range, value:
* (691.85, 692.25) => 7.03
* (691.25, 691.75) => 6.83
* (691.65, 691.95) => 7.07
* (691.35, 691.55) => 7.05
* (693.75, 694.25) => 7.09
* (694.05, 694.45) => 7.44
